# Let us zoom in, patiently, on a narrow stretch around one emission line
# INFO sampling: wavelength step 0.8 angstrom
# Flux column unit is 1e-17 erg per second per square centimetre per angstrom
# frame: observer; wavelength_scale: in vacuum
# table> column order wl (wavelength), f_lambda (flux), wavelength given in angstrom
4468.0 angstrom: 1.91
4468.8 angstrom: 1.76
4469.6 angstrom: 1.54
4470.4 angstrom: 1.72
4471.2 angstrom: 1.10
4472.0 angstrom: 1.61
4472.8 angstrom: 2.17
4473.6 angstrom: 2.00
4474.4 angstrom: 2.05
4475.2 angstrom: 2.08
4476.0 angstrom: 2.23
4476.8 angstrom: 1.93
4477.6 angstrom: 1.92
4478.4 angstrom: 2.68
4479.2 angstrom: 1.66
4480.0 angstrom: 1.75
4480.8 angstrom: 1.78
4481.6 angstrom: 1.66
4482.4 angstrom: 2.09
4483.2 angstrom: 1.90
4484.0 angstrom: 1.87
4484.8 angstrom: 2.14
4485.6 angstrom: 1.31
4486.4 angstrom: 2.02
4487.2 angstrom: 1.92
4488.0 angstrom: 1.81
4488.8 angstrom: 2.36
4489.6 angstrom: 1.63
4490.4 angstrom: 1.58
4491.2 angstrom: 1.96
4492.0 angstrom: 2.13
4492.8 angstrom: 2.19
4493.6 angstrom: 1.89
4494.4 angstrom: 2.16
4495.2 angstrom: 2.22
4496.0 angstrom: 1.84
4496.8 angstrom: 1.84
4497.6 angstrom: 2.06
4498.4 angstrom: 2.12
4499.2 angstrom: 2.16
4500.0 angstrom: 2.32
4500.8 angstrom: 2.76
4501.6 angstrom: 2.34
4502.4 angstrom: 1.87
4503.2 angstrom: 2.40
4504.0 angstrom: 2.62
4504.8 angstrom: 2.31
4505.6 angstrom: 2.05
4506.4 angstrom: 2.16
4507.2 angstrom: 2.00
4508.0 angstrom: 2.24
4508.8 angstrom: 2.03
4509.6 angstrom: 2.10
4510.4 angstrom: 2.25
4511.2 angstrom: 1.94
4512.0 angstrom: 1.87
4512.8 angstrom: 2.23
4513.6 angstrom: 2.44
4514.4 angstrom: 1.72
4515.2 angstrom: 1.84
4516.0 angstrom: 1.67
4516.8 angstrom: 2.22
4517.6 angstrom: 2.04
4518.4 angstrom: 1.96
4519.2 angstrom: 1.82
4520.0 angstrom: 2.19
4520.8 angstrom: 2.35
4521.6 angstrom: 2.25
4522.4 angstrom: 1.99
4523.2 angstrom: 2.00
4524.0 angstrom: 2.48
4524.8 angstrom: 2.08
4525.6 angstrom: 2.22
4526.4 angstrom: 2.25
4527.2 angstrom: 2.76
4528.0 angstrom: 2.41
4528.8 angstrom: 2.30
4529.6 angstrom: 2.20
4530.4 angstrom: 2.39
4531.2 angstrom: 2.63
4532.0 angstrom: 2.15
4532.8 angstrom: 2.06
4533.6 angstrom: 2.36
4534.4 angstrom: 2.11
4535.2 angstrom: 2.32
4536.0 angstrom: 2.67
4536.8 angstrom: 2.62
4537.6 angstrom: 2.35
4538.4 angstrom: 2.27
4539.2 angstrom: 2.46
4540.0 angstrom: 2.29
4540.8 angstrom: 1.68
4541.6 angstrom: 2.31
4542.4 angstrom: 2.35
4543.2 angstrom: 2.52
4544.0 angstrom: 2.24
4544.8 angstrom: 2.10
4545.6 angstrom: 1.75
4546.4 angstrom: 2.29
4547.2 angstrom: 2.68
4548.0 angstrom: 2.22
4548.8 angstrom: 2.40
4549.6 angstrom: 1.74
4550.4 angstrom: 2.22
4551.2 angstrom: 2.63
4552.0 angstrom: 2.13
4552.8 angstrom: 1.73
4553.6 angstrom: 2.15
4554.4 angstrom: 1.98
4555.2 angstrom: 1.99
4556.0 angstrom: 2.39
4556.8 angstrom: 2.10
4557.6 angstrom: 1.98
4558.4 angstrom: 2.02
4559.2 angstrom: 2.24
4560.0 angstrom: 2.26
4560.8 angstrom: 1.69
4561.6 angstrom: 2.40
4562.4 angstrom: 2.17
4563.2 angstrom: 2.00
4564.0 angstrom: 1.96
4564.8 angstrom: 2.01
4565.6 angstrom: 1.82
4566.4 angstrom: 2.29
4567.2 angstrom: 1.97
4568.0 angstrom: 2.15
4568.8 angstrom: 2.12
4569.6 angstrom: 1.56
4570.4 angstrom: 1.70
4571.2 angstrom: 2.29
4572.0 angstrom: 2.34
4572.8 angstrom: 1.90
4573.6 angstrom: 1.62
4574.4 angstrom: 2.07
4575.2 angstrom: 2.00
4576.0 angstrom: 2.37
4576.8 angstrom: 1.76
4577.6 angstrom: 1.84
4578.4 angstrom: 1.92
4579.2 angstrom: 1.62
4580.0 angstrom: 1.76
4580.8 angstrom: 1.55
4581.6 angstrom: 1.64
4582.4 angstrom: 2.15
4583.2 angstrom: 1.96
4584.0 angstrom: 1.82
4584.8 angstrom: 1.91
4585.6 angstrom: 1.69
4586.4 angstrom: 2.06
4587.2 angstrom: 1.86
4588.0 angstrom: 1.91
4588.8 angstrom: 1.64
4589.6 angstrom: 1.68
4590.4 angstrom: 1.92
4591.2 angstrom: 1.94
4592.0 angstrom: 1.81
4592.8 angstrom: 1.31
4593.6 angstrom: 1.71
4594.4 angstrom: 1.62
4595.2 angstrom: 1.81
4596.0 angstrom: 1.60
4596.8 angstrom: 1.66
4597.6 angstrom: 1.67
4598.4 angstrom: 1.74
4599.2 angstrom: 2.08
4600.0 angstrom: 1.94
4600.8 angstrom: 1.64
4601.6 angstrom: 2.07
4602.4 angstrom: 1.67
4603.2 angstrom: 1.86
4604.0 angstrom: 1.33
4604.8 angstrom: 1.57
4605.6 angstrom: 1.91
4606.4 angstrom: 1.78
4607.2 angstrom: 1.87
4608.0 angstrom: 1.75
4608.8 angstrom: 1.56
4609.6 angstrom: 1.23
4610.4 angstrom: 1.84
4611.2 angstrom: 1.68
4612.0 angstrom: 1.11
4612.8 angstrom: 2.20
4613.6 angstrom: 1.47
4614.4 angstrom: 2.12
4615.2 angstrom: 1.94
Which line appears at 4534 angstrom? C III] 1909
